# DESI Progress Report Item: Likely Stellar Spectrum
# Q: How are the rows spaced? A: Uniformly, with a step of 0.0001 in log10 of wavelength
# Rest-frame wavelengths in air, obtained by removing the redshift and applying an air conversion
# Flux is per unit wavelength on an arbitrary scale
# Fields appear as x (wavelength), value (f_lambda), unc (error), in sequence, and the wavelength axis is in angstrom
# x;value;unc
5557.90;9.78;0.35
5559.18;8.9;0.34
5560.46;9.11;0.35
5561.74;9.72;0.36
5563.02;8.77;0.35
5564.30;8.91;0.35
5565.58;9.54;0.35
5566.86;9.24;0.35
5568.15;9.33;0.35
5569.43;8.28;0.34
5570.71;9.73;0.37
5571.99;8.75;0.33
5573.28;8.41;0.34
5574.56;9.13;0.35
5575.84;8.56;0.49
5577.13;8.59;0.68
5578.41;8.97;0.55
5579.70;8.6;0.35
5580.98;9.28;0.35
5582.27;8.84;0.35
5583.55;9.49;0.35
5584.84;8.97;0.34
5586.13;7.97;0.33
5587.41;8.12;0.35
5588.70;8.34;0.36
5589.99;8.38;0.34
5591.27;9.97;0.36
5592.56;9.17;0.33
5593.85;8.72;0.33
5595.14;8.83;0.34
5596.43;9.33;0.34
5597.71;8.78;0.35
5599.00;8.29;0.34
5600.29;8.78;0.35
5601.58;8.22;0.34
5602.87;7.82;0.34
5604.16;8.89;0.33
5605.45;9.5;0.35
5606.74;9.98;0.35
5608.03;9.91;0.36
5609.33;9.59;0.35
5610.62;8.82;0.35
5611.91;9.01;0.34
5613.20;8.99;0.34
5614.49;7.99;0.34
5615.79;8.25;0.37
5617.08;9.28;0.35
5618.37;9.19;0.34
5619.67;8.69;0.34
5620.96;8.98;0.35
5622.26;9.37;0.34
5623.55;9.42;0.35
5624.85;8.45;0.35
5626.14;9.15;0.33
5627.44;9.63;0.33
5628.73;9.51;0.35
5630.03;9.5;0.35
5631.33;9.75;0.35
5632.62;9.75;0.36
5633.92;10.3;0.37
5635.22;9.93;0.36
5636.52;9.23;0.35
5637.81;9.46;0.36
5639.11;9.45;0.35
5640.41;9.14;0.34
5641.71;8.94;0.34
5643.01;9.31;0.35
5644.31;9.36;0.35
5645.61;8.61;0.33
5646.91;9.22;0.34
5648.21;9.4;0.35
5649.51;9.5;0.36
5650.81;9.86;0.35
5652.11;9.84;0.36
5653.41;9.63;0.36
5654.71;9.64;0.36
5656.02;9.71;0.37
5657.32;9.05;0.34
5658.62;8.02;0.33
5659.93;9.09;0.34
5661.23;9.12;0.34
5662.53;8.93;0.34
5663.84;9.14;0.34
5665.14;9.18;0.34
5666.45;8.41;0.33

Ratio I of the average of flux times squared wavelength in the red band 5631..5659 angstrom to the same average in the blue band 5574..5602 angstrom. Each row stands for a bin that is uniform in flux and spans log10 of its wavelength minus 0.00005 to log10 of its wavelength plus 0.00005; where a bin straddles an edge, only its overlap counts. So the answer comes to 1.09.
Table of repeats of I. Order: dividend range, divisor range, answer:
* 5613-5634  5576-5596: 1.05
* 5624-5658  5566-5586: 1.08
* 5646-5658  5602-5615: 1.07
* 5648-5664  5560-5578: 1.07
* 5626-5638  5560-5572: 1.08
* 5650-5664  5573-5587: 1.08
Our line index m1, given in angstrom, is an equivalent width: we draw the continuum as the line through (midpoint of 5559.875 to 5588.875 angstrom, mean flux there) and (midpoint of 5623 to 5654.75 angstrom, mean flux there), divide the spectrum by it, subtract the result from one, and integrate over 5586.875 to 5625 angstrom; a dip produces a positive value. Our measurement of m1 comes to 1.1 angstrom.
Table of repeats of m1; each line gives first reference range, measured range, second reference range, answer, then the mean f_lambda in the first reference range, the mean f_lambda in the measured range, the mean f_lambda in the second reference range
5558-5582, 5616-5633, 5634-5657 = 0.1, 9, 9.25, 9.44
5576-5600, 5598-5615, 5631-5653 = 0.2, 8.81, 8.91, 9.47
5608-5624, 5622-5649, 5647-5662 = -0.6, 9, 9.38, 9.35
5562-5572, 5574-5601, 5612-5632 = 0.9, 9.12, 8.81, 9.08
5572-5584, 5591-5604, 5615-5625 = 0.2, 8.86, 8.76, 8.96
